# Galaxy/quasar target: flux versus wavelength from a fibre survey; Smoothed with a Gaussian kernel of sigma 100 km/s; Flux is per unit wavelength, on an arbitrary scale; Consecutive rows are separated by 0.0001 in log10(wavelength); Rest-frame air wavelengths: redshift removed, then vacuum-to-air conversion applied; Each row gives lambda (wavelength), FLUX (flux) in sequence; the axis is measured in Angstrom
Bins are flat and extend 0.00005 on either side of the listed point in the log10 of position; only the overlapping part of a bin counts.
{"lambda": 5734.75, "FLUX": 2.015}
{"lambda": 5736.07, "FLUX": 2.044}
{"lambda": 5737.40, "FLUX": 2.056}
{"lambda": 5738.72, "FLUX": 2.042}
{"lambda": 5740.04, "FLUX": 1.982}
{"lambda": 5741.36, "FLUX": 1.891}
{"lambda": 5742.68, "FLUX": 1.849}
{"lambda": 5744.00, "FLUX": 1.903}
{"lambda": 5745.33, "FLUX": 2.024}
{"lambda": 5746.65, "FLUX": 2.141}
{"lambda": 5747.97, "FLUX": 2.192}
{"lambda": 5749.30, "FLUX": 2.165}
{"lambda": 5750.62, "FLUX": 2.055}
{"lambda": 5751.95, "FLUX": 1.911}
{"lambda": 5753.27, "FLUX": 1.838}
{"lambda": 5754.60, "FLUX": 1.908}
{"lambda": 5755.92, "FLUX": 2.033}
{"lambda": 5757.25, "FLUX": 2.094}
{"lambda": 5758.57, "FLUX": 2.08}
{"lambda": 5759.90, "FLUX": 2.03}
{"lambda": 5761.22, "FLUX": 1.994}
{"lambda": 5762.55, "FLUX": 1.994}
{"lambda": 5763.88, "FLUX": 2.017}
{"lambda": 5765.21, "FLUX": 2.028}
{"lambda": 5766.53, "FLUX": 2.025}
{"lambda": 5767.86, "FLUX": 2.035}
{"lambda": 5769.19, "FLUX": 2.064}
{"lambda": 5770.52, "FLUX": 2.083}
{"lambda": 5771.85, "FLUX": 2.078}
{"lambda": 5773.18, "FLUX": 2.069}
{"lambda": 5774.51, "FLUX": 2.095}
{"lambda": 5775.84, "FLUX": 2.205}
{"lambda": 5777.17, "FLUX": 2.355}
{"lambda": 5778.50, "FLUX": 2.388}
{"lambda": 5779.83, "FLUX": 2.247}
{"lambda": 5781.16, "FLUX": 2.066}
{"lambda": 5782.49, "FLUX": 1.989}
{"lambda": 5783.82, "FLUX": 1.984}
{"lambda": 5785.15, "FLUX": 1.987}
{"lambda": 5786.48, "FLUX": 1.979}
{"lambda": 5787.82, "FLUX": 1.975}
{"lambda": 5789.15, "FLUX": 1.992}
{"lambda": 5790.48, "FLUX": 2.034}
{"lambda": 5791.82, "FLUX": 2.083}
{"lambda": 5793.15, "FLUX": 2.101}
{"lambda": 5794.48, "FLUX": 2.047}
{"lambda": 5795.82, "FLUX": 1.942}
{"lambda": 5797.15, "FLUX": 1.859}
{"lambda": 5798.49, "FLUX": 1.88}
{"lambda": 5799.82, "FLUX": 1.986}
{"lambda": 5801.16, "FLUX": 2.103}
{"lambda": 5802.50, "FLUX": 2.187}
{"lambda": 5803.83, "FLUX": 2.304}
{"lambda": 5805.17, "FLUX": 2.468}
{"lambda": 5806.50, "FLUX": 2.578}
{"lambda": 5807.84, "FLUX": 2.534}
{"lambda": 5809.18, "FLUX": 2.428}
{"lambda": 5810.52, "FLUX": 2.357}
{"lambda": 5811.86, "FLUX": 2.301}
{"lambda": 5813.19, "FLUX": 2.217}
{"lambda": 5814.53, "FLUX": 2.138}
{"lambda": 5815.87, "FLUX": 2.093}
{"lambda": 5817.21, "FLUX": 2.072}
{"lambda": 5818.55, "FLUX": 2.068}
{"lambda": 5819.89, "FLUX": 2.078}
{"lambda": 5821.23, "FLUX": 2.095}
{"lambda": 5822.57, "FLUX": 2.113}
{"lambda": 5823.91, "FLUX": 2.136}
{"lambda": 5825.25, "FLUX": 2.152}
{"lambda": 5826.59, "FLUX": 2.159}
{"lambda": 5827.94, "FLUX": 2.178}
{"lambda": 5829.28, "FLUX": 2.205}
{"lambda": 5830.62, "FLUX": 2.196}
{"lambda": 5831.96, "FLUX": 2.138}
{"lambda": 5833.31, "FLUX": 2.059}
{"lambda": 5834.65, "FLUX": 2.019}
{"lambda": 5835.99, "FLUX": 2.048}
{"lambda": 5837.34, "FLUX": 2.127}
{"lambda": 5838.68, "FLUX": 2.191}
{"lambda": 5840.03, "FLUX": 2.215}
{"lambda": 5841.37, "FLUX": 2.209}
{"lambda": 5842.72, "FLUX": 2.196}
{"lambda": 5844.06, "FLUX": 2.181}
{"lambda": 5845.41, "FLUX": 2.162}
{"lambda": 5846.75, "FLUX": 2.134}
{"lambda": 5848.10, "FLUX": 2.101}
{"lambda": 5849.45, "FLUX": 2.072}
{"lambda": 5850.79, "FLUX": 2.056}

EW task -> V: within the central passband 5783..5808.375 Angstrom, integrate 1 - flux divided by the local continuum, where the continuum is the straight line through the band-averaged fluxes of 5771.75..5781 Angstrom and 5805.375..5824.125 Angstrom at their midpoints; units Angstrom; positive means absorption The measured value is 1.4 Angstrom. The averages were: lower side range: 2.21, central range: 2.1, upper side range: 2.24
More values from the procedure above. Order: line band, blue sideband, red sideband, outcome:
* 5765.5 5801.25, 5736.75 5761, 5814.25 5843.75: 0.04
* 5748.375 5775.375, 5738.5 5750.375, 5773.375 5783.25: 0.94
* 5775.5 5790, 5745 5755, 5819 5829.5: -0.18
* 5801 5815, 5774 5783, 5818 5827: -1.29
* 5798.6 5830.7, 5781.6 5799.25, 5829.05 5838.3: -2.36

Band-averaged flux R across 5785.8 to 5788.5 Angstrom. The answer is 1.98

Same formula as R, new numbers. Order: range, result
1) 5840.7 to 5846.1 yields 2.19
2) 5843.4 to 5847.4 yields 2.16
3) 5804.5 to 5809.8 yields 2.5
